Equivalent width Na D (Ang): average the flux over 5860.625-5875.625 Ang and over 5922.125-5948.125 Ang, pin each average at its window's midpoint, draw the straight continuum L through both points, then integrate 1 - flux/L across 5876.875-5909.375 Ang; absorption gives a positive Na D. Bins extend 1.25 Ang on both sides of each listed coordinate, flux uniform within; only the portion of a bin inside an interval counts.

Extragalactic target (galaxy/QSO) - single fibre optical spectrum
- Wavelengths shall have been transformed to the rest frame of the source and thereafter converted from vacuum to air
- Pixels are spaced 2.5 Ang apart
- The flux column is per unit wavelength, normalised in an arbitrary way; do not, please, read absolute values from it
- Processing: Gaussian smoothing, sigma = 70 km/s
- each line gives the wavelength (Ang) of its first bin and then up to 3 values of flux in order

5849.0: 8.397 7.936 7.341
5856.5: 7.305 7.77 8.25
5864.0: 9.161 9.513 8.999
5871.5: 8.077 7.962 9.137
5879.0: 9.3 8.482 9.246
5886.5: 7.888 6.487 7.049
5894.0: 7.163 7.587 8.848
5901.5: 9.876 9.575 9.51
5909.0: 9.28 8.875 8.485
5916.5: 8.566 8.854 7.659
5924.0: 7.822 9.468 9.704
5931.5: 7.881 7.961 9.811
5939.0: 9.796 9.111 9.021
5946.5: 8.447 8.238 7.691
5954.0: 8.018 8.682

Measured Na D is 1.0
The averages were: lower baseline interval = 8.68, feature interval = 8.48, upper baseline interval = 8.86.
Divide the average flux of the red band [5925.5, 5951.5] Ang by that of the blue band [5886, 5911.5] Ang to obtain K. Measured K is 1.06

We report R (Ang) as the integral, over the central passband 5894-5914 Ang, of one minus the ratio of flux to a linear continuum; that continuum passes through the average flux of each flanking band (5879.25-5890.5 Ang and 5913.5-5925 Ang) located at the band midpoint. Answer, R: -1.7 Ang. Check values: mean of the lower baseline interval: 8.12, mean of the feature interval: 8.92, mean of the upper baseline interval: 8.27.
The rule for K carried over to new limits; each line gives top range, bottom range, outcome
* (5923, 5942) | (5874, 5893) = 1.09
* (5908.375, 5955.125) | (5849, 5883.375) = 1.03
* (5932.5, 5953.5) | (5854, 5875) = 1.05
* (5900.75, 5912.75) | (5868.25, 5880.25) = 1.08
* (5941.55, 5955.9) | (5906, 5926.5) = 0.97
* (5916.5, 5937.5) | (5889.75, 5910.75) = 1.01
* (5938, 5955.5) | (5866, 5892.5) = 1.03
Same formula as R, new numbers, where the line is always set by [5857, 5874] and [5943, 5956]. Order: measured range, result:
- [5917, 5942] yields -1.3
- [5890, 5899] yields 1.0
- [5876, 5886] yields -0.6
